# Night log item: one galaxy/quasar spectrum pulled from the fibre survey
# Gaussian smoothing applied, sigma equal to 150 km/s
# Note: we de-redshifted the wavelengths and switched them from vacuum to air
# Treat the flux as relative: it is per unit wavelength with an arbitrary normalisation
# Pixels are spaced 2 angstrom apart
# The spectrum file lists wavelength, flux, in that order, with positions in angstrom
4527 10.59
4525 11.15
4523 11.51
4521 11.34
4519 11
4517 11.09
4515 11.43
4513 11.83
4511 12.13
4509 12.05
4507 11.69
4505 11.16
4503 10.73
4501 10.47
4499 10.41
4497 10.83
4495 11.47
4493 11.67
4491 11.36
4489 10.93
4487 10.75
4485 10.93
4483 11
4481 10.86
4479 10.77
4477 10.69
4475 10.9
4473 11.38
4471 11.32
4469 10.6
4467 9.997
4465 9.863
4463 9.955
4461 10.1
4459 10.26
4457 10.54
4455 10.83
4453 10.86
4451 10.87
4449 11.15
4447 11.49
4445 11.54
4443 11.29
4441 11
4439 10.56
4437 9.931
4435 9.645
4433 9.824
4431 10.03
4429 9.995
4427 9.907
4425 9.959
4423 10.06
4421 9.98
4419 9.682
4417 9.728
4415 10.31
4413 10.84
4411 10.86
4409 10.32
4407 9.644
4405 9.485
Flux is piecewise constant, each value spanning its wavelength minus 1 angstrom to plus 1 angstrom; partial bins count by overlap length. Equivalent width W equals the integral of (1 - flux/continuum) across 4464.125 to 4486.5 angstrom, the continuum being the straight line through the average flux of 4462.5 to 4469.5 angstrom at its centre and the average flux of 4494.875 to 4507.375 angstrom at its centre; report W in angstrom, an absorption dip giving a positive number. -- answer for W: -1.0 angstrom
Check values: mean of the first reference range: 10.1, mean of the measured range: 10.8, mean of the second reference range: 10.9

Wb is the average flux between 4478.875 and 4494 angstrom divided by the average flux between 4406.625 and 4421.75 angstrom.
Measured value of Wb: 1.08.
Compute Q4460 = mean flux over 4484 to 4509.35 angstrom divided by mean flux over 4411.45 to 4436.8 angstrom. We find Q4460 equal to 1.11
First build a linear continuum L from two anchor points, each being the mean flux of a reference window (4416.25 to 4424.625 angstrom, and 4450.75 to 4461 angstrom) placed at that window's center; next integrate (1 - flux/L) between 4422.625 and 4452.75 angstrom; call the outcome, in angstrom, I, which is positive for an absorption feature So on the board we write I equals -0.8 angstrom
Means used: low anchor 9.87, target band 10.5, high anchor 10.6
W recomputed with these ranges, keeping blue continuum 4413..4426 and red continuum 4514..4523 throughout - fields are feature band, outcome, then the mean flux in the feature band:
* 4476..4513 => -0.6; 11.1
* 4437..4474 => -1.0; 10.7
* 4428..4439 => 0.3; 9.95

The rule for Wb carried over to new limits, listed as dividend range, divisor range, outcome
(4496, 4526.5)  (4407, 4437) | 1.12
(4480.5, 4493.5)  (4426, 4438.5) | 1.12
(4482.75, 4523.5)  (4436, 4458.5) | 1.03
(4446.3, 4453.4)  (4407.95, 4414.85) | 1.04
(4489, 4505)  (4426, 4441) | 1.09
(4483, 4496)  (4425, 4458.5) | 1.06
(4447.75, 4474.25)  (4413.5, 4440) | 1.06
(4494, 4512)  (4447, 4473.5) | 1.06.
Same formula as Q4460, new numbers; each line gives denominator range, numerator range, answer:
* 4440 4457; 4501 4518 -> 1.03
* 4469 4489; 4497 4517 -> 1.03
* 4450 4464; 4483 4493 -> 1.05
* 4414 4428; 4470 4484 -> 1.10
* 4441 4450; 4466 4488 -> 0.96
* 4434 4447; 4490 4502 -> 1.03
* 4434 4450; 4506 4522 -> 1.07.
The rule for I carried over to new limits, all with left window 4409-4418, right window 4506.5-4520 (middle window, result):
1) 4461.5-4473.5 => 0.65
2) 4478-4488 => 0.34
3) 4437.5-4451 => -0.40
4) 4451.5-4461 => 0.30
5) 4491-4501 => 0.29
